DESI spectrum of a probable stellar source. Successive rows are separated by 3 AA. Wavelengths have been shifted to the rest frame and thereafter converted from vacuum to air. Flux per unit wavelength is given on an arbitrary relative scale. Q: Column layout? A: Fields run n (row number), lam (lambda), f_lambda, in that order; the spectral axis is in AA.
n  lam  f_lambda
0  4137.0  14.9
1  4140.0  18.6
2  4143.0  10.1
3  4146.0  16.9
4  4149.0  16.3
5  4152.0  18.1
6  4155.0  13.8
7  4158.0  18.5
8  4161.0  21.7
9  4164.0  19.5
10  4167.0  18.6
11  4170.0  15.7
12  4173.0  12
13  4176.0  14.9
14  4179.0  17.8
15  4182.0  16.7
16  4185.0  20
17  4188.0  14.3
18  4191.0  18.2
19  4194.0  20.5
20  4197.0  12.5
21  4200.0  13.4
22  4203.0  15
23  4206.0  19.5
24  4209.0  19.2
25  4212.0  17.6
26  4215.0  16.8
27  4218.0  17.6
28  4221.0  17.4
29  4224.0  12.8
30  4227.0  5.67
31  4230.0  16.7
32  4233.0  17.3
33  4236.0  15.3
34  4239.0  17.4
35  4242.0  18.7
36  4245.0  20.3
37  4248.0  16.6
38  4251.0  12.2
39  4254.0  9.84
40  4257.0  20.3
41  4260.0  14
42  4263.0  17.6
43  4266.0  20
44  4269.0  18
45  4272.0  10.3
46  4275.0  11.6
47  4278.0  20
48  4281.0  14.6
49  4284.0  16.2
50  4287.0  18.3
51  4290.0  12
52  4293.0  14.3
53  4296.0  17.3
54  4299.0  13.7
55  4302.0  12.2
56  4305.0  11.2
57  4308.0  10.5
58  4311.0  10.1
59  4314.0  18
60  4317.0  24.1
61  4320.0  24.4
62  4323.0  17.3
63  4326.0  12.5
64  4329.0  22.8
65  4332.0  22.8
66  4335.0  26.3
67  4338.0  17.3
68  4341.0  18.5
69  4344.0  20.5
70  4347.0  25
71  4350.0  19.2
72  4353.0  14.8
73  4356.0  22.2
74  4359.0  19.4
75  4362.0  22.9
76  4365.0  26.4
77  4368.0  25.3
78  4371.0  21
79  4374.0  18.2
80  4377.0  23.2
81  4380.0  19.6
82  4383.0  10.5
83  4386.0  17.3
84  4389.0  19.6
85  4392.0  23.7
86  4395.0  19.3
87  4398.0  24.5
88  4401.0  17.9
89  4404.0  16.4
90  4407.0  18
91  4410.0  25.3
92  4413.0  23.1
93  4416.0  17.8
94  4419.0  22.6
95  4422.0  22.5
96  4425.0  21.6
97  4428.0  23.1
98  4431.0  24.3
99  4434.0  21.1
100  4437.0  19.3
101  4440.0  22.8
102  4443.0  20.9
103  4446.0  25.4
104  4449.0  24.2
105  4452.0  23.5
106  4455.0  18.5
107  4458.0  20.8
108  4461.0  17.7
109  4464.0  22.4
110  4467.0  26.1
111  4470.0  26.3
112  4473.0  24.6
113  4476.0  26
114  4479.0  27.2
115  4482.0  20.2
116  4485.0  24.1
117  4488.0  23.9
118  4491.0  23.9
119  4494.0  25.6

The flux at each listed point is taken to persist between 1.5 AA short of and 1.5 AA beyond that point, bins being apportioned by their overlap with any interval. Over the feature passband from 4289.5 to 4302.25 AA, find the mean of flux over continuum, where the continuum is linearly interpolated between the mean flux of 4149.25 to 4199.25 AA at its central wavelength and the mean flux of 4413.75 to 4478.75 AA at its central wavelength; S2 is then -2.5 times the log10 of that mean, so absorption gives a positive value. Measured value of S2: 0.34 mag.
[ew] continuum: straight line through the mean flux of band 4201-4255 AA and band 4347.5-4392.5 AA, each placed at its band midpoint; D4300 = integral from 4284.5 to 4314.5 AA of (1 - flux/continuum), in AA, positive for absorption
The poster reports 7.3 AA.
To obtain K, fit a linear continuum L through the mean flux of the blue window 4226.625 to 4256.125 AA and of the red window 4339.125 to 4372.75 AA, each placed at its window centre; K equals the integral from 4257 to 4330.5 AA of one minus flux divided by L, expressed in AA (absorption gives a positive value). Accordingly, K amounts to 8.7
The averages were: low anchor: 15.5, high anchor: 21.3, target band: 16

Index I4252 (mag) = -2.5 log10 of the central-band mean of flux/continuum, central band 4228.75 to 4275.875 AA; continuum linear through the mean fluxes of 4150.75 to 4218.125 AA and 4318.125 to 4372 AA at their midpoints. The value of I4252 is 0.17 mag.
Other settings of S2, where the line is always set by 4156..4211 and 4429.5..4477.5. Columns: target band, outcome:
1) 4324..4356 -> 0.02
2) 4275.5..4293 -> 0.21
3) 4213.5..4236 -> 0.20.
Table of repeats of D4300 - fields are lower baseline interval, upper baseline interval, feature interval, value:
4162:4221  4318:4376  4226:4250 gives 2.6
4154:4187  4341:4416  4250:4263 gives 2.8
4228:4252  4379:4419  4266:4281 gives 1.6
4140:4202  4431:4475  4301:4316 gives 5.1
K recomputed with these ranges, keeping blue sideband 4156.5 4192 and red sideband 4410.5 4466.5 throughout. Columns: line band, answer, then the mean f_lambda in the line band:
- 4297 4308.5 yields 4.28 AA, 12.3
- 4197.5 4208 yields 1.19 AA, 15.8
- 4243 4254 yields 1.78 AA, 15.6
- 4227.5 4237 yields 1.54 AA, 15.4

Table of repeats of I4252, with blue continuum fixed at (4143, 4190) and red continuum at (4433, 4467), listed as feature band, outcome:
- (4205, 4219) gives -0.03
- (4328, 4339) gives -0.15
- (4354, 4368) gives -0.13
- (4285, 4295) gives 0.25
